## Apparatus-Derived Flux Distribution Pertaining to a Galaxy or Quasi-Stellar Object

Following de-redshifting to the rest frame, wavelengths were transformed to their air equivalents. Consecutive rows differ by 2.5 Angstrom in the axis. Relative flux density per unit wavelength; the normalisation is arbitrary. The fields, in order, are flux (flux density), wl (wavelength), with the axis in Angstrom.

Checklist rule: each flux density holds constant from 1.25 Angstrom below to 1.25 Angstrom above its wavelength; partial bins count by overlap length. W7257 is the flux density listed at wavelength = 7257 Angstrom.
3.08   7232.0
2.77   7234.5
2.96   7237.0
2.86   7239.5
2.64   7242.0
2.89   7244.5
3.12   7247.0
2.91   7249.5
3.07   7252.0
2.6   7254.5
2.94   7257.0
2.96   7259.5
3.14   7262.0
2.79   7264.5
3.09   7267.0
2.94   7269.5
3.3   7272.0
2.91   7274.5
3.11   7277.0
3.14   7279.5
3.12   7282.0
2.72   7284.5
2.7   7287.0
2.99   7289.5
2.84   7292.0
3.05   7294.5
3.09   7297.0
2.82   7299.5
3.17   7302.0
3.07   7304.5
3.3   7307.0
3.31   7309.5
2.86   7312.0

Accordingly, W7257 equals 2.94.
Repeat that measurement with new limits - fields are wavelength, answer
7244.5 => 2.89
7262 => 3.14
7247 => 3.12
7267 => 3.09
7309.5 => 3.31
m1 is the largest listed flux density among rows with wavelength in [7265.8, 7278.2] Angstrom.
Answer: 3.3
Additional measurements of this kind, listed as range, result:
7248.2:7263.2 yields 3.14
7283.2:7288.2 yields 2.72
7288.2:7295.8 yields 3.05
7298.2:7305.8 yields 3.17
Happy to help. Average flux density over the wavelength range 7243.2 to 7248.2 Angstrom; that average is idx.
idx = 3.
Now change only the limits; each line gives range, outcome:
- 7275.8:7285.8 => 3.02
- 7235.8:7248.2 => 2.89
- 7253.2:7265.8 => 2.89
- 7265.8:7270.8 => 3.02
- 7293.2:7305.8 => 3.04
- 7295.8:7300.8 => 2.96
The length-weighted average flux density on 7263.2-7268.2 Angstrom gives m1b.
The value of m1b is 2.94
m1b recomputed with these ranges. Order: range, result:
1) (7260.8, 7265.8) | 2.96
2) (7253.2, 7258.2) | 2.77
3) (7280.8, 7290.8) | 2.88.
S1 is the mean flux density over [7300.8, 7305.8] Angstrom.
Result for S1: 3.12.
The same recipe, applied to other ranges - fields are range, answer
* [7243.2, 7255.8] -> 2.92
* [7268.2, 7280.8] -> 3.08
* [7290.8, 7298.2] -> 2.99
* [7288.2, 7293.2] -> 2.91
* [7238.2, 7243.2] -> 2.75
